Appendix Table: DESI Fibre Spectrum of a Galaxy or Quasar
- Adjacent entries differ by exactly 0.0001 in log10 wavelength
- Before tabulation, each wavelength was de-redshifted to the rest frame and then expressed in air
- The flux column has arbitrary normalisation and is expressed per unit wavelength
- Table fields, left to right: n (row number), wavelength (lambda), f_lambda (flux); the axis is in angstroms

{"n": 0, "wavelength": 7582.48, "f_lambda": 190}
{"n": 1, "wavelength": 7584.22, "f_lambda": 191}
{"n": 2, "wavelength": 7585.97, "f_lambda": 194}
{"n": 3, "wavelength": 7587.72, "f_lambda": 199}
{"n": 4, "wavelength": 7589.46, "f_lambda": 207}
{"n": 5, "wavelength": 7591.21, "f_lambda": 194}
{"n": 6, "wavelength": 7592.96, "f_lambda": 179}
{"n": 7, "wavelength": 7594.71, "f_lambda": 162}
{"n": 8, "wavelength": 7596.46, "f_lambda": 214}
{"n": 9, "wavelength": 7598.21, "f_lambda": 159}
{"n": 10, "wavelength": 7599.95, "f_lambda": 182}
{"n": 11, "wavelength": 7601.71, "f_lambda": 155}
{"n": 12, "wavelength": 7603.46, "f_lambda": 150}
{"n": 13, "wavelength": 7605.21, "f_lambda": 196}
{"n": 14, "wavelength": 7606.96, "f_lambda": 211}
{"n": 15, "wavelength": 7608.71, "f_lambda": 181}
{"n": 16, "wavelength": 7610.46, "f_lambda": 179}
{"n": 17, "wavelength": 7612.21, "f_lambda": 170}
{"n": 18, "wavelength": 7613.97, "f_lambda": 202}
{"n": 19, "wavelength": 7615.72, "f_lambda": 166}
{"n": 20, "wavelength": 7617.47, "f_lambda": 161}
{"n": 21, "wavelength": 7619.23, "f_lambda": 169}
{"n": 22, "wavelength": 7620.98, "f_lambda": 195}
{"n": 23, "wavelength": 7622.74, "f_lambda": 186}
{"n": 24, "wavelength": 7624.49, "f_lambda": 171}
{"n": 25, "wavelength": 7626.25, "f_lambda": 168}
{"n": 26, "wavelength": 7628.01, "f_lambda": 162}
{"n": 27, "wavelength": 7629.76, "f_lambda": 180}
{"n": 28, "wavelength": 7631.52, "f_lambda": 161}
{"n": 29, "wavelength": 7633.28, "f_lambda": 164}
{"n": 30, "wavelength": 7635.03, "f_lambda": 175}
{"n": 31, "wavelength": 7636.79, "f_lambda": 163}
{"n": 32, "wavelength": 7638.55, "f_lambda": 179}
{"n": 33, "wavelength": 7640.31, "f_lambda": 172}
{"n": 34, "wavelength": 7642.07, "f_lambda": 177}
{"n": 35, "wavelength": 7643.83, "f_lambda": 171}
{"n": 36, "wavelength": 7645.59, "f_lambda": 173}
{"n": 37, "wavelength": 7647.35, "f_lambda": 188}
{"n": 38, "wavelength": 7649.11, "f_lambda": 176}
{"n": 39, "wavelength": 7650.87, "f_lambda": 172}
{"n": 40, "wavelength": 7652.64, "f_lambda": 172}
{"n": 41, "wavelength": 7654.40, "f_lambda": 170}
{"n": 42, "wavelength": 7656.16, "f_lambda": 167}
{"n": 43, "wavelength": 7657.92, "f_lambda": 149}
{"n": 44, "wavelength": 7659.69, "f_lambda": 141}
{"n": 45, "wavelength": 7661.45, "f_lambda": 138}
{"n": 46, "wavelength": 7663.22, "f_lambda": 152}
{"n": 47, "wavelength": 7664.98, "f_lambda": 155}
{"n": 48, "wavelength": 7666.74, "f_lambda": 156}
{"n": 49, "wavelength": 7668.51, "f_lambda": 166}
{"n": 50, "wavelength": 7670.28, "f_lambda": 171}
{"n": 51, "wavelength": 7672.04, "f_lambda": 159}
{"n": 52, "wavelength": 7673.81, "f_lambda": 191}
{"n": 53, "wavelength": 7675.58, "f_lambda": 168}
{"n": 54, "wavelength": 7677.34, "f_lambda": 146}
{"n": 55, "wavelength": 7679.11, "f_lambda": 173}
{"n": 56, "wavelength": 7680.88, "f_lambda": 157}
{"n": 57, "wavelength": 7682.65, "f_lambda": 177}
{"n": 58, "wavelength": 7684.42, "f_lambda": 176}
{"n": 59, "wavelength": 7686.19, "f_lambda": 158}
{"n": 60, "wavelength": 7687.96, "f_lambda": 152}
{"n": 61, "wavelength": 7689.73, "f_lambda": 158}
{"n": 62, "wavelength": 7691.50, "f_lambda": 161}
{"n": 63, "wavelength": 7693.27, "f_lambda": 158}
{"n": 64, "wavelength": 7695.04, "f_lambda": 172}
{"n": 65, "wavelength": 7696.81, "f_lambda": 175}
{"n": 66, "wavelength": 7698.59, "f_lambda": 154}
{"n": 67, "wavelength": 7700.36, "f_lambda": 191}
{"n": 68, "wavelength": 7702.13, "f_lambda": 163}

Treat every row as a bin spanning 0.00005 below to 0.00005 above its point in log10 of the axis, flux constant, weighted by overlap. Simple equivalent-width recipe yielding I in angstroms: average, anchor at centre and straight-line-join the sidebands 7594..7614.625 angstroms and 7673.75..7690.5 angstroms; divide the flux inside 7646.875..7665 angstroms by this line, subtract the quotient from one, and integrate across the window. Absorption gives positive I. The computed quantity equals 0.9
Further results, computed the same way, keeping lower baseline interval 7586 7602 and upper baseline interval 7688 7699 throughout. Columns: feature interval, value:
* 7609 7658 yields 0.8 angstroms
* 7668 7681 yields 0.0 angstroms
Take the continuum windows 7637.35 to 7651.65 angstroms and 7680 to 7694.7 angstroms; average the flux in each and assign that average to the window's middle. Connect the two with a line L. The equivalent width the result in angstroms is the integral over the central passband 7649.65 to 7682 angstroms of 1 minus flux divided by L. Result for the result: 1.4 angstroms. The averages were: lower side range 176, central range 162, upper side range 163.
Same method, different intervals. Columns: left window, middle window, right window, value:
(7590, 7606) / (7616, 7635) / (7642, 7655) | 0.5 angstroms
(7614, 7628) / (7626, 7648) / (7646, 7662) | -0.3 angstroms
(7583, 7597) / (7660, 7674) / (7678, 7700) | 1.0 angstroms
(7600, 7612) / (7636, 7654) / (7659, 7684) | -0.7 angstroms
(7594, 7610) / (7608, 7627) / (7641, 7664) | -0.2 angstroms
